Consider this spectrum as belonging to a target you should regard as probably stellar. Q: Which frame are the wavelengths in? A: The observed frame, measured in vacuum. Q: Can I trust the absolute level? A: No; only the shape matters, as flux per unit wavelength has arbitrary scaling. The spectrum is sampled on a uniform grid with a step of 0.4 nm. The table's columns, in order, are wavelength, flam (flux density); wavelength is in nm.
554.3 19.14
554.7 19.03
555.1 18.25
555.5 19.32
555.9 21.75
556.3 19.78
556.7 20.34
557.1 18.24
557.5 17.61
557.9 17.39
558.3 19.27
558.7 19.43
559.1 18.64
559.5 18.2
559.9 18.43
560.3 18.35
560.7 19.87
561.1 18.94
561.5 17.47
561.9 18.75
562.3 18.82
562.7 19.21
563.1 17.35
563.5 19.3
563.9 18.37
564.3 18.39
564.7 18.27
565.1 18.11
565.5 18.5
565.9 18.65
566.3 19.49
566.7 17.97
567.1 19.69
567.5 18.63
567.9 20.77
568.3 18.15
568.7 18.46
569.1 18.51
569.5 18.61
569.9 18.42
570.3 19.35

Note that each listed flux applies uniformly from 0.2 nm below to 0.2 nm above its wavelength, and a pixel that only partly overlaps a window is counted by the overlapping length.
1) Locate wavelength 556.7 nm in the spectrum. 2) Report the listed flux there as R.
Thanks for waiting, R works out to 20.34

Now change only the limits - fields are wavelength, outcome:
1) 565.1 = 18.11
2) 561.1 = 18.94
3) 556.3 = 19.78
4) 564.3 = 18.39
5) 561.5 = 17.47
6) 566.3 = 19.49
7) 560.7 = 19.87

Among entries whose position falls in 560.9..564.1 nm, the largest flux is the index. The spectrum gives 19.3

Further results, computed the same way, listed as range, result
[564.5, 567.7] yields 19.69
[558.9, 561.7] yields 19.87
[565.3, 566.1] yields 18.65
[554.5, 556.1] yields 21.75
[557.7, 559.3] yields 19.43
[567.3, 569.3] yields 20.77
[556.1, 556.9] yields 20.34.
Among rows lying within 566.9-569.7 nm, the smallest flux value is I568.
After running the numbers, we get 18.15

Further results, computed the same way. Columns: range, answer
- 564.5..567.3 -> 17.97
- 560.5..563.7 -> 17.35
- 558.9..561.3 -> 18.2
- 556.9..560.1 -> 17.39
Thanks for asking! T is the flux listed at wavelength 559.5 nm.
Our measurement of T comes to 18.2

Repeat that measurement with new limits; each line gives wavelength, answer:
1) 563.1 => 17.35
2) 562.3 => 18.82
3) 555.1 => 18.25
